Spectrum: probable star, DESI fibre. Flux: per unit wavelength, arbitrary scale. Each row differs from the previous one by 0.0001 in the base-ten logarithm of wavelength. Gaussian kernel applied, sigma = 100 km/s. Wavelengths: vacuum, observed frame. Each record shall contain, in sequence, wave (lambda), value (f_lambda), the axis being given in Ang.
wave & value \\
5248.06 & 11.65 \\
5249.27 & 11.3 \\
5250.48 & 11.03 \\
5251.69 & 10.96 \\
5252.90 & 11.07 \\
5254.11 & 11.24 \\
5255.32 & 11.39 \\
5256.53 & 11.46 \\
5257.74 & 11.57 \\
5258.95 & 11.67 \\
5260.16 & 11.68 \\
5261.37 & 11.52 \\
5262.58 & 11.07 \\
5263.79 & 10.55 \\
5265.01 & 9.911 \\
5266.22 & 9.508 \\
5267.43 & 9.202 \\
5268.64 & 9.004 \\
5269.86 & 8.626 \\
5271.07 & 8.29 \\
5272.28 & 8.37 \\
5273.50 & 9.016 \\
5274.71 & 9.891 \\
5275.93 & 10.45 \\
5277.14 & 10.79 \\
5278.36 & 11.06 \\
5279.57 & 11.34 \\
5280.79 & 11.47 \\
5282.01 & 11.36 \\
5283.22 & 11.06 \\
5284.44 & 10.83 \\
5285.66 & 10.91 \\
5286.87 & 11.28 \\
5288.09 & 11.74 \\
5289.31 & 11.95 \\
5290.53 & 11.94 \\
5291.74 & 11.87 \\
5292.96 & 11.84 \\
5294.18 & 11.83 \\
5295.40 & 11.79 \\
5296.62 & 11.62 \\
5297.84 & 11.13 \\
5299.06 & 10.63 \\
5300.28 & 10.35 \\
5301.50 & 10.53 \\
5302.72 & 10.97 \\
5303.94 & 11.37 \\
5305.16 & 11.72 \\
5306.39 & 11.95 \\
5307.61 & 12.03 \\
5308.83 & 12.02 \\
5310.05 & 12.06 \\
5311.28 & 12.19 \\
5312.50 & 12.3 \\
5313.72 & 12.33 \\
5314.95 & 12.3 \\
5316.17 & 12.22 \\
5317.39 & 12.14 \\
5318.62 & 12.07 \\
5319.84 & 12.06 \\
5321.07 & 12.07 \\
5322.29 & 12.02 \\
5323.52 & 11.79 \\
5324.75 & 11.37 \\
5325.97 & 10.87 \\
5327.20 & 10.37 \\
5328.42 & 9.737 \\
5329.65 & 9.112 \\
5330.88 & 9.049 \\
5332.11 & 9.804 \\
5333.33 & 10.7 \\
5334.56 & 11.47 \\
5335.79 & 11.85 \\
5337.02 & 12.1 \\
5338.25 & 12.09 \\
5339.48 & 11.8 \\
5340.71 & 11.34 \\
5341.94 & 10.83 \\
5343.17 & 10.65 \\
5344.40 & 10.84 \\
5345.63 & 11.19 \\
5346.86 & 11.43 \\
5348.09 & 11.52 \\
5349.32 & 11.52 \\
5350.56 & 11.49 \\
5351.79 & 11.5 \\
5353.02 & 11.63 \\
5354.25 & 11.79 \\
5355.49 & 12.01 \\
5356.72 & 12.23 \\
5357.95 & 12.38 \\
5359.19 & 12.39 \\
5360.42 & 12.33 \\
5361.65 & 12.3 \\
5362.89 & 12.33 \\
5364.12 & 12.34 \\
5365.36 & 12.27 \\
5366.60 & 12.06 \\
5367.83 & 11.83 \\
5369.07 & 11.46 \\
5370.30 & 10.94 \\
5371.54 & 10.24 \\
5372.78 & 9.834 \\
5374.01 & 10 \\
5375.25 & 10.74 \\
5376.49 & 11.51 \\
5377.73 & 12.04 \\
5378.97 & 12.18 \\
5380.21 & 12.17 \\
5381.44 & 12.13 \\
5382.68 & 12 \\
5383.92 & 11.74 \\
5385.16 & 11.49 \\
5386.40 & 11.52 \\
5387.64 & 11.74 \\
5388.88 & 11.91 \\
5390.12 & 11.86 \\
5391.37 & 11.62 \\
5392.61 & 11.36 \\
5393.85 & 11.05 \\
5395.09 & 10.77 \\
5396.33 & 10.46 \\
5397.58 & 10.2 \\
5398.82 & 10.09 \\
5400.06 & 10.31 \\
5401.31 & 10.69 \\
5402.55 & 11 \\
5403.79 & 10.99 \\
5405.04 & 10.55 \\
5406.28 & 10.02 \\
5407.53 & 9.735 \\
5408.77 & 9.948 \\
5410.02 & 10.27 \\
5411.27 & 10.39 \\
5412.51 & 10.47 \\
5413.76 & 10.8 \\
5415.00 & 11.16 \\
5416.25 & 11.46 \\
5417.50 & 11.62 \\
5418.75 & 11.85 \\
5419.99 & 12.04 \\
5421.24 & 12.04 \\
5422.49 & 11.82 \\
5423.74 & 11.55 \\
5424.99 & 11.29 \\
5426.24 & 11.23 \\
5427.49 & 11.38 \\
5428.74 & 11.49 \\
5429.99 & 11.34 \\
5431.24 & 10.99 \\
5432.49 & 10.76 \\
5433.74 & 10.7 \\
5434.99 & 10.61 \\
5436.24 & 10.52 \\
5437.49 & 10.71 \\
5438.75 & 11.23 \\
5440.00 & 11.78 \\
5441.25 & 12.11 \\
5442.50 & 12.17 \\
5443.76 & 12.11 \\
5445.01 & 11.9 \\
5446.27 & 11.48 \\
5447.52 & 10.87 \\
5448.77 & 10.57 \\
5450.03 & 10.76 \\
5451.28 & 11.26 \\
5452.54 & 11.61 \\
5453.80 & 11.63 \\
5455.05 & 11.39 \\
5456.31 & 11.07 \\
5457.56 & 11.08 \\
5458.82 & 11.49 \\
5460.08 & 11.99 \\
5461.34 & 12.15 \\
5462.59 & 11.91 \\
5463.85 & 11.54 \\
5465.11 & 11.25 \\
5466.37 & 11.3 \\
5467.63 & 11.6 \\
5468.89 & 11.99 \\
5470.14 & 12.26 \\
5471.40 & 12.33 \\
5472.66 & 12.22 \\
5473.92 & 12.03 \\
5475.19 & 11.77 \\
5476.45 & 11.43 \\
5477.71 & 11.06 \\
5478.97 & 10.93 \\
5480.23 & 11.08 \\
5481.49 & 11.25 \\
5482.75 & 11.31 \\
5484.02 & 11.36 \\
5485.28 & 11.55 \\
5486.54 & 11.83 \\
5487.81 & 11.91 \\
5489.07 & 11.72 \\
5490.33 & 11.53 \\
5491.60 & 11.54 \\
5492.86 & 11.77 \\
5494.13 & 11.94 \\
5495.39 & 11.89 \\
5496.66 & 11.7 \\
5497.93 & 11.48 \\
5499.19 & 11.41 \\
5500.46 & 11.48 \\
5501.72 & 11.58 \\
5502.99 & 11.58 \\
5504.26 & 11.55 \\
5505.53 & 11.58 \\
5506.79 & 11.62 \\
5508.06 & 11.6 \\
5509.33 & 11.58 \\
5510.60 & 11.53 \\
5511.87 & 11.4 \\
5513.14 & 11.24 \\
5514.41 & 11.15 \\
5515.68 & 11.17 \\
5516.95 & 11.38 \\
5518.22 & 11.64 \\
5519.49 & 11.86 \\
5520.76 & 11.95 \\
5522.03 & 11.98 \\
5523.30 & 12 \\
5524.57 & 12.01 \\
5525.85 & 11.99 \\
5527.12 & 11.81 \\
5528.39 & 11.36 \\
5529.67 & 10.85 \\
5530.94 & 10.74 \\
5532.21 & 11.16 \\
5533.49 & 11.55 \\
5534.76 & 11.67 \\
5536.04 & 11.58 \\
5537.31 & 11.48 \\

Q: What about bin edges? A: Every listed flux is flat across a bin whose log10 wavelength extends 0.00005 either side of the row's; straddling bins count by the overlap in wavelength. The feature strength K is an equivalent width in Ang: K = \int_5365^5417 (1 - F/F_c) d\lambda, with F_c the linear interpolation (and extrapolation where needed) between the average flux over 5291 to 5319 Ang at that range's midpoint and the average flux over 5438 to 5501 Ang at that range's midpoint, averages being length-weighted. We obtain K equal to 2.6 Ang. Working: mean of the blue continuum 11.7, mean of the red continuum 11.6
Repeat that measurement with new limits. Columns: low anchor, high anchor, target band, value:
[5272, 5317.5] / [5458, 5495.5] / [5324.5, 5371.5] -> 0.2 Ang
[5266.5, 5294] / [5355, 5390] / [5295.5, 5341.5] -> -1.5 Ang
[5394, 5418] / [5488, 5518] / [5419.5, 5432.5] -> -0.8 Ang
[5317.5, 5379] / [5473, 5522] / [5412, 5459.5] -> 0.6 Ang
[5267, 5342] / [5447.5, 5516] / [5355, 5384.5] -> -1.2 Ang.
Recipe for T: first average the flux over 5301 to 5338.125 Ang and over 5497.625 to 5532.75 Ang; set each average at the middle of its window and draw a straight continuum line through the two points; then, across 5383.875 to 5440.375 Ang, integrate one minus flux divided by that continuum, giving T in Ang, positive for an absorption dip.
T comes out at 2.1 Ang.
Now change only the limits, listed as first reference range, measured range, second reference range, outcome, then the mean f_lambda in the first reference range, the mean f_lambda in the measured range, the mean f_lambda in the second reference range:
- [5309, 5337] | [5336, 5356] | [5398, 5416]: -0.6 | 11.4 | 11.5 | 10.5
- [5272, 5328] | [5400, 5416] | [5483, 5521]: 1.4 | 11.4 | 10.5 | 11.6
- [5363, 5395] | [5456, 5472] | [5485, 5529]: -0.1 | 11.5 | 11.7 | 11.6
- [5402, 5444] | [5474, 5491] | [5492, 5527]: 0.0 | 11.1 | 11.5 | 11.6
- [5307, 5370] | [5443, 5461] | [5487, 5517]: 0.3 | 11.6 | 11.4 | 11.6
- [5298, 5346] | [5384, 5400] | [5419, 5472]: 0.3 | 11.3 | 11.2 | 11.5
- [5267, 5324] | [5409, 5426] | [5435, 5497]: 0.3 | 11.2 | 11.3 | 11.5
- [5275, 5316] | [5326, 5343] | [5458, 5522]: 1.1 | 11.5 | 10.8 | 11.6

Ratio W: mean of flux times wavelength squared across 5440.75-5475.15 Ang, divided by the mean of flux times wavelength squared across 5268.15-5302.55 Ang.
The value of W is 1.2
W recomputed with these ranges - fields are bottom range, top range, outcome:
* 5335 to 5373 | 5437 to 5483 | 1.03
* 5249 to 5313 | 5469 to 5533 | 1.14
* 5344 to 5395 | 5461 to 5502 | 1.04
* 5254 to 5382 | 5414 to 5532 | 1.08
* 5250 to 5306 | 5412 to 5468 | 1.11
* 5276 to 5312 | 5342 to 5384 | 1.04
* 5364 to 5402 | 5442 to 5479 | 1.06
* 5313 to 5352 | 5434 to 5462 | 1.05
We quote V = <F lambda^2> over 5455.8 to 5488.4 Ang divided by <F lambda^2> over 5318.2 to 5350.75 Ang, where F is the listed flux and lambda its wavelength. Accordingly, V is 1.10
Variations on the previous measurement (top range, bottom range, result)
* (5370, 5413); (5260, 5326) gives 1.02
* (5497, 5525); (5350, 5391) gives 1.04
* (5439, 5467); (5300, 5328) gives 1.04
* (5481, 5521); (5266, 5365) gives 1.10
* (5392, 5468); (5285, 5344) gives 1.02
